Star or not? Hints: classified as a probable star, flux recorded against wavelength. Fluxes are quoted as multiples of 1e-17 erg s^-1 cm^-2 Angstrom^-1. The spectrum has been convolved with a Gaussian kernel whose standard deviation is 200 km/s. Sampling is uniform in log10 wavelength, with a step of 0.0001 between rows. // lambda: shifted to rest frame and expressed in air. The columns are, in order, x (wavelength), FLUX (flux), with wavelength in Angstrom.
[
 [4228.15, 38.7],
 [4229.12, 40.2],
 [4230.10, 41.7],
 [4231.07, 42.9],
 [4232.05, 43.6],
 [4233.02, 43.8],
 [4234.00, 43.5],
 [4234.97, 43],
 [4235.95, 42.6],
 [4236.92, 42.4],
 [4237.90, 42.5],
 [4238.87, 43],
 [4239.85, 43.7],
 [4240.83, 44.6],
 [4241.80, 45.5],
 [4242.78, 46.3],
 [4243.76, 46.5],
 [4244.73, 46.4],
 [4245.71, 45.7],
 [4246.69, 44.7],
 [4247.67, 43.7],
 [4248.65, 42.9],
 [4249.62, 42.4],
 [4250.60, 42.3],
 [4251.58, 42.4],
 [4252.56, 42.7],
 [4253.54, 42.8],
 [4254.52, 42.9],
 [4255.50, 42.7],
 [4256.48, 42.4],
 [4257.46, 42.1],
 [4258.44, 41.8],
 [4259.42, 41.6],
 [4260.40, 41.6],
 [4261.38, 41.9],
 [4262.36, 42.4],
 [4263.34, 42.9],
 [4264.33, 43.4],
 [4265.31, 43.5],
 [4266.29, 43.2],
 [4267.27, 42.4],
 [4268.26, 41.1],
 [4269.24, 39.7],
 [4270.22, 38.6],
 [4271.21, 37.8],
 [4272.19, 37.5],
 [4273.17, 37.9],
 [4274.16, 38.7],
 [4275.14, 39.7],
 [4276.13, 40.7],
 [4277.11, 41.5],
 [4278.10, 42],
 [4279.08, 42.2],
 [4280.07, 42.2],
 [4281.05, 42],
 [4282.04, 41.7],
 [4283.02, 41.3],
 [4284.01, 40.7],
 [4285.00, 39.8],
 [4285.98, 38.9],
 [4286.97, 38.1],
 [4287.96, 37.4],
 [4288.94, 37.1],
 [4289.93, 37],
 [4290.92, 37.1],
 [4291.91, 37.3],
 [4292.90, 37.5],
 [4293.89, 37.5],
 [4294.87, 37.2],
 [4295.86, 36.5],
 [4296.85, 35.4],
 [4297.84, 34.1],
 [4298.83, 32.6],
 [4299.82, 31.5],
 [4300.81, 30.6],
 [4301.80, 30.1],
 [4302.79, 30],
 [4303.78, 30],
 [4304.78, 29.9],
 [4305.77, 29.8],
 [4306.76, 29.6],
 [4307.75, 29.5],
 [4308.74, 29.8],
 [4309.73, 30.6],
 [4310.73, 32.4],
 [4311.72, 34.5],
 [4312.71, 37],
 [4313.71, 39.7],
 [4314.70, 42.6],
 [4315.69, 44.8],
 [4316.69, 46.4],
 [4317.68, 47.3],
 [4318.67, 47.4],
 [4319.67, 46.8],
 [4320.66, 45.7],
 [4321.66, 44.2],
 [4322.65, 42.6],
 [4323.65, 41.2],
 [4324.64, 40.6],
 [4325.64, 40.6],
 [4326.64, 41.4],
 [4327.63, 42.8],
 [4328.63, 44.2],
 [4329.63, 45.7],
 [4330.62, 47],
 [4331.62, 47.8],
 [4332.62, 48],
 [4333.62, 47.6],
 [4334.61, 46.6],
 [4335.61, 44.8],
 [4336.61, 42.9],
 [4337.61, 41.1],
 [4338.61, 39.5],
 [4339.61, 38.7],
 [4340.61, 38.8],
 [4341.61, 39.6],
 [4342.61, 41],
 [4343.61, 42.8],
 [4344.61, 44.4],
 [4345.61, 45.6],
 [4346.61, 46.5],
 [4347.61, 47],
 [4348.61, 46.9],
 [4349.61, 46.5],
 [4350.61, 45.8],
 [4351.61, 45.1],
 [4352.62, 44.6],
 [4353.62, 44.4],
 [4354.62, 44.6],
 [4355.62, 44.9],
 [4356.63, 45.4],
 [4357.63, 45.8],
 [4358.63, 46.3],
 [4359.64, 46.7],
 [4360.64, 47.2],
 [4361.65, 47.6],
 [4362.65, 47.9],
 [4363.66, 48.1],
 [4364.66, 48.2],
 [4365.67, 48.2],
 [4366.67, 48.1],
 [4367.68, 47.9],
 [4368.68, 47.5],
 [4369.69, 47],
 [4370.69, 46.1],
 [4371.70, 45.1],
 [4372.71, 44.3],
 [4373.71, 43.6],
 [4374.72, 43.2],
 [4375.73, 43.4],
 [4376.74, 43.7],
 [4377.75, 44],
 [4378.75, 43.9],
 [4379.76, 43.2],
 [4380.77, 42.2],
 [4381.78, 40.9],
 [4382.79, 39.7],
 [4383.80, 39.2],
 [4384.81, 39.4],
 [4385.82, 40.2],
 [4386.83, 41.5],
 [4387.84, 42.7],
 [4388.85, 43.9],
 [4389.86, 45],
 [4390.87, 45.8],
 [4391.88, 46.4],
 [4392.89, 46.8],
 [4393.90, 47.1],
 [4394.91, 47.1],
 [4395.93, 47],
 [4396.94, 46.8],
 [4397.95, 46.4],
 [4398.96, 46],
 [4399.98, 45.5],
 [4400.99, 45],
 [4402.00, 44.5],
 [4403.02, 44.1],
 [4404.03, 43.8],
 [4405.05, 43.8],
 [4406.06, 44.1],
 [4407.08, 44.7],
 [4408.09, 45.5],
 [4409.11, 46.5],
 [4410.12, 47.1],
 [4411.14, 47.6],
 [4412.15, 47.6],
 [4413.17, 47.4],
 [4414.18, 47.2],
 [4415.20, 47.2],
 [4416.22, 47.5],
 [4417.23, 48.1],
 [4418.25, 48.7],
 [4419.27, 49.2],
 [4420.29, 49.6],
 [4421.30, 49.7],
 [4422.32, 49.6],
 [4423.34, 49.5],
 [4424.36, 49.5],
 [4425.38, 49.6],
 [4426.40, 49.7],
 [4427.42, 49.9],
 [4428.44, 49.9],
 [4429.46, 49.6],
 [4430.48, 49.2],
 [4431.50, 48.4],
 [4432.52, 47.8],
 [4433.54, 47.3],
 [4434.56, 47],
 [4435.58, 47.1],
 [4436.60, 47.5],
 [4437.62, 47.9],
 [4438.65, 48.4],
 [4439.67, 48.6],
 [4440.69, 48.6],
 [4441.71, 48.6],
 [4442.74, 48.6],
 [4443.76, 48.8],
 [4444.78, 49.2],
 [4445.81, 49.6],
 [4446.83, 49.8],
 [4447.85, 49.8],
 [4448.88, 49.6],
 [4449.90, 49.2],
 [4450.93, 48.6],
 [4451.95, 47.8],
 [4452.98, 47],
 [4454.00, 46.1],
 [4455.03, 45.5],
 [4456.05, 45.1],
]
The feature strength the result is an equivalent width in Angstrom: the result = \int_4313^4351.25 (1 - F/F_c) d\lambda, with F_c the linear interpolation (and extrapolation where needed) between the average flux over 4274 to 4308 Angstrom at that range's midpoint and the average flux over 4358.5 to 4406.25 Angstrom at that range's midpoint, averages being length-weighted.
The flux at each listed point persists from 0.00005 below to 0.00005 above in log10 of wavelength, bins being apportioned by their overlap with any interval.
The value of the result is -3.53 Angstrom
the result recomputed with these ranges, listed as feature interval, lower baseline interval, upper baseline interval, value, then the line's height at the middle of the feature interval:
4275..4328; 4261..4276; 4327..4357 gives 5.3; 42.3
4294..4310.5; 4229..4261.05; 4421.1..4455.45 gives 4.8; 44.8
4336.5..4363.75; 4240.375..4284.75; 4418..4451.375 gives 0.7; 45.6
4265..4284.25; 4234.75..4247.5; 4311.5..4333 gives 1.5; 44.1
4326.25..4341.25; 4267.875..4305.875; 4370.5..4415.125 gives -1.2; 40.5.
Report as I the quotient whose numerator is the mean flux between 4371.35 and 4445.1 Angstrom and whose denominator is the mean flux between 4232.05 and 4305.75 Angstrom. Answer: 1.1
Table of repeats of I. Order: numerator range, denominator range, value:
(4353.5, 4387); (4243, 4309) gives 1.14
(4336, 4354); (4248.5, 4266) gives 1.02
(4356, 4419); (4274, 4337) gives 1.16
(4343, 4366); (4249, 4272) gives 1.10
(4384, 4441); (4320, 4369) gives 1.04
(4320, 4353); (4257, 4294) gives 1.09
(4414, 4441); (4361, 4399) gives 1.08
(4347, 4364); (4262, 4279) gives 1.13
